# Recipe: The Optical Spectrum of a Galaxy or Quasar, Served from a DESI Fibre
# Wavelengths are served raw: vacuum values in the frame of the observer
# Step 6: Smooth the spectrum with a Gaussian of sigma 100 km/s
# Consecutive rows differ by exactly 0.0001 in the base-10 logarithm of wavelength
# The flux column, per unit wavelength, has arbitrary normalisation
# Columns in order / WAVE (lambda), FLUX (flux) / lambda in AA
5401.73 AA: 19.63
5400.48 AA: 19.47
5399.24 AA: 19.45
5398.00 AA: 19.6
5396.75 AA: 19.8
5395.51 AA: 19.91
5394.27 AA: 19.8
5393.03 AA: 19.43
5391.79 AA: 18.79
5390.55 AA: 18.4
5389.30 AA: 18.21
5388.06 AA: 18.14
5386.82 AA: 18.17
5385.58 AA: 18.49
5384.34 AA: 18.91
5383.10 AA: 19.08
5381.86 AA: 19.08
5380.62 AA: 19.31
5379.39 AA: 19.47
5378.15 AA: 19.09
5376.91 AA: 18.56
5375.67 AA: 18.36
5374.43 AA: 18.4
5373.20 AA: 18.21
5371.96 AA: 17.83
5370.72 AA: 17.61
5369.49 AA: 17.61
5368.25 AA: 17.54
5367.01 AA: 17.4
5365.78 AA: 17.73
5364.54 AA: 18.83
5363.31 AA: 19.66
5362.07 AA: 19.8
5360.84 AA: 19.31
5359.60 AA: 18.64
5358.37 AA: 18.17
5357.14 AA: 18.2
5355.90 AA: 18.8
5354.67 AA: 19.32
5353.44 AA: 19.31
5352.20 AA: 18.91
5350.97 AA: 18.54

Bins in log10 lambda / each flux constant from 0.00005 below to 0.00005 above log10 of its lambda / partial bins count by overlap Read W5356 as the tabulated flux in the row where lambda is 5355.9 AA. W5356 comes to 18.8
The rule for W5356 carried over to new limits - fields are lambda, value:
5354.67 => 19.32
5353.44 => 19.31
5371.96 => 17.83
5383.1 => 19.08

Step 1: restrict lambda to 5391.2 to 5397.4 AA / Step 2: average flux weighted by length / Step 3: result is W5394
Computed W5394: 19.6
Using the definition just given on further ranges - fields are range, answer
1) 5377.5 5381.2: 19.3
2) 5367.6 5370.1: 17.5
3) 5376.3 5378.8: 18.8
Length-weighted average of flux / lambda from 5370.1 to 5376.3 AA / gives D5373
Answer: 18.1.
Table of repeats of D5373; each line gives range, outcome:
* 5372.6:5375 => 18.4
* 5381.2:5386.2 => 18.9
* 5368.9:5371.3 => 17.7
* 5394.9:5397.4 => 19.8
